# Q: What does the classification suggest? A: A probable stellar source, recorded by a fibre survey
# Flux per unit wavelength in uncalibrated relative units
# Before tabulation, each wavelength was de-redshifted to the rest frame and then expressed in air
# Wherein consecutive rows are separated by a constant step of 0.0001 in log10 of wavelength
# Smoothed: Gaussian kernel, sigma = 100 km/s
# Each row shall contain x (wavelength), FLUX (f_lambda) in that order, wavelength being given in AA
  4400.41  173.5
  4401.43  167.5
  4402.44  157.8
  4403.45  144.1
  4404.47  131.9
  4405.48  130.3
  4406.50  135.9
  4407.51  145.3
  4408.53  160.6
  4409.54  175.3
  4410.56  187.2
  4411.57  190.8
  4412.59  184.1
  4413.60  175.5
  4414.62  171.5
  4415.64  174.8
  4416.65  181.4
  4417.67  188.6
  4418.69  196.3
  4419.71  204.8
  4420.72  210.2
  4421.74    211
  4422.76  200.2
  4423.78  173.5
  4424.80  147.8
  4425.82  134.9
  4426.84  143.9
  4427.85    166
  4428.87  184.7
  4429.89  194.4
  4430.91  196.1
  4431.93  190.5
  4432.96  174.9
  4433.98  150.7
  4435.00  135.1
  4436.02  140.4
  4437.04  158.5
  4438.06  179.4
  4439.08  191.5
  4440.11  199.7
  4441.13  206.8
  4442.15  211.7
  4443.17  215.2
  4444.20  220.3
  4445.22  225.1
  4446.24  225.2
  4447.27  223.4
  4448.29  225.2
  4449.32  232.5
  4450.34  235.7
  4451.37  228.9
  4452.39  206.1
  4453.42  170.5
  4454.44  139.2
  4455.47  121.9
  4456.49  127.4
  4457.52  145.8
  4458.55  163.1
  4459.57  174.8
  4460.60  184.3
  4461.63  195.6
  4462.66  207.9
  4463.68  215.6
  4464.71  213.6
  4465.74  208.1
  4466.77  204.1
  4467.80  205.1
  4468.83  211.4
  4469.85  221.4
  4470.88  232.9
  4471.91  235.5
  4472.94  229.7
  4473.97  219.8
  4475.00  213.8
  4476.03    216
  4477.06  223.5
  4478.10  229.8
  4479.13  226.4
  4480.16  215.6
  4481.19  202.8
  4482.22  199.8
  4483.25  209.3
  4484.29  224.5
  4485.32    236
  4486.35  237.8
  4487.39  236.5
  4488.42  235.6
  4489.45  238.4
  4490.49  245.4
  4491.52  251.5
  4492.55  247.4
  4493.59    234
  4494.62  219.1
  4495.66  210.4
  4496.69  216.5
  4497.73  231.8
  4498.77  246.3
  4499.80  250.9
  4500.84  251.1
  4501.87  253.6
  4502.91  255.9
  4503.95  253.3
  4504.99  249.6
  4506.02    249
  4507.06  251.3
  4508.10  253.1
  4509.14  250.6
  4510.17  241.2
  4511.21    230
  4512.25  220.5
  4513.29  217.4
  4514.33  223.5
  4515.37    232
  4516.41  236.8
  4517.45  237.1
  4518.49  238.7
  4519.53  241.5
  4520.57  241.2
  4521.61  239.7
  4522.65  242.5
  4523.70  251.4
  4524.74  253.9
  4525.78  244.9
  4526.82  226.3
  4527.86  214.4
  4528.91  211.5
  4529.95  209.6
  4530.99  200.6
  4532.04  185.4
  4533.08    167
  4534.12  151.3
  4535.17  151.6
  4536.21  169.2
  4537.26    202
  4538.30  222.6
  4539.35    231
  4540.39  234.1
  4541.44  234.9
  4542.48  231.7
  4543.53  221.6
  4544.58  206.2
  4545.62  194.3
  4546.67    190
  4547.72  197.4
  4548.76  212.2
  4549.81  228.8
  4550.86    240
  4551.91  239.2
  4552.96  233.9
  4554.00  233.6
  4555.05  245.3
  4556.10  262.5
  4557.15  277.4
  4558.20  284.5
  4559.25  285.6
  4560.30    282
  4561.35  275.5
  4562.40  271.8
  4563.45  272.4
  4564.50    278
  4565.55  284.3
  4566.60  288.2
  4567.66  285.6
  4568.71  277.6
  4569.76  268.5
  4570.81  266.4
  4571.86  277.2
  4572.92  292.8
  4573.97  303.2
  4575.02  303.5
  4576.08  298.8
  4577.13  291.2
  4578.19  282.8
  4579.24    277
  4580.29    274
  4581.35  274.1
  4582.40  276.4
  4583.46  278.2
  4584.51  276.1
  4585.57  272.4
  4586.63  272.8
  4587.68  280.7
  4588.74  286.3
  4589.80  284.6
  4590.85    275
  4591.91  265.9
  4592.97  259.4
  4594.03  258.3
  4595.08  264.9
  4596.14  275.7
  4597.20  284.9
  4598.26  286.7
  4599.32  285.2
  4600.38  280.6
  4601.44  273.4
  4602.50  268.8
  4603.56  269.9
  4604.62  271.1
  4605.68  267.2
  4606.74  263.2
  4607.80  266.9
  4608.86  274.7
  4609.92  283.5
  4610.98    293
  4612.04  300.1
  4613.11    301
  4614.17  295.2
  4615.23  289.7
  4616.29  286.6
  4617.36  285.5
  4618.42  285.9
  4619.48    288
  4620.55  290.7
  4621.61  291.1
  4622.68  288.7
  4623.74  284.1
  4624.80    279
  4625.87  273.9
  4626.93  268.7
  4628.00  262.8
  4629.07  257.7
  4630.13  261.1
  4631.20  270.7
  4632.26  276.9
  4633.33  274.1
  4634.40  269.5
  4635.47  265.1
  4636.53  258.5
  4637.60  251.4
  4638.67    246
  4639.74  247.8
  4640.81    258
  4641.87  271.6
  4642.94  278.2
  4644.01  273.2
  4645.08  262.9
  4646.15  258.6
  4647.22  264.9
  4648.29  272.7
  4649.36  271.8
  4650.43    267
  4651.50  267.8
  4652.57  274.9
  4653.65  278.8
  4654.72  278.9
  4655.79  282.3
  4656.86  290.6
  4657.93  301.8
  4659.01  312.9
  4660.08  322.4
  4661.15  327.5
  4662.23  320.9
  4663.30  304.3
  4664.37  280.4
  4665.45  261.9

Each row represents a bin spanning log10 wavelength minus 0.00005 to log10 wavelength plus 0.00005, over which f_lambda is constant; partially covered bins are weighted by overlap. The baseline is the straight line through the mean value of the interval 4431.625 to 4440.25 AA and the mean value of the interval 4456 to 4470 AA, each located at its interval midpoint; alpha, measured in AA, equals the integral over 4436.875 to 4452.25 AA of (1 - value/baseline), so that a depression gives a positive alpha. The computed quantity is -3.37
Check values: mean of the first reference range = 167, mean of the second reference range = 191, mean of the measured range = 213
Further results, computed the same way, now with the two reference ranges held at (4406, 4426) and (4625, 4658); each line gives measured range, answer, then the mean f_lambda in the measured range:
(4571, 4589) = -2.9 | 283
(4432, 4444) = 0.5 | 180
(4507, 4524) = -1.5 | 238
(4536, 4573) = -2.1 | 247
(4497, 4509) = -2.0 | 249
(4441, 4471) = -0.8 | 199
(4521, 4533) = 0.0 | 223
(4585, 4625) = -4.1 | 280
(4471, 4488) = -1.6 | 223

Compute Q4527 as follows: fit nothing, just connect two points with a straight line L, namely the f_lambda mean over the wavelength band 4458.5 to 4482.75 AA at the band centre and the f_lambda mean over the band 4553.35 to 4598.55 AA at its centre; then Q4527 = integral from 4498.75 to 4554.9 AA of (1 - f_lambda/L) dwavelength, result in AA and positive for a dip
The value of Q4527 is 4.5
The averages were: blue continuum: 211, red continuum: 277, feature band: 226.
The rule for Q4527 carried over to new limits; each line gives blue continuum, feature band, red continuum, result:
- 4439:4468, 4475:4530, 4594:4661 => -3.6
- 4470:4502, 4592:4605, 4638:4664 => -0.4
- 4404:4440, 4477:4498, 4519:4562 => -2.6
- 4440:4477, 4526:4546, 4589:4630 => 3.1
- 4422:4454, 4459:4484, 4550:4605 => -0.2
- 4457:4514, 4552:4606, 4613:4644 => -3.9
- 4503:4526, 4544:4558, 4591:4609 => 1.4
